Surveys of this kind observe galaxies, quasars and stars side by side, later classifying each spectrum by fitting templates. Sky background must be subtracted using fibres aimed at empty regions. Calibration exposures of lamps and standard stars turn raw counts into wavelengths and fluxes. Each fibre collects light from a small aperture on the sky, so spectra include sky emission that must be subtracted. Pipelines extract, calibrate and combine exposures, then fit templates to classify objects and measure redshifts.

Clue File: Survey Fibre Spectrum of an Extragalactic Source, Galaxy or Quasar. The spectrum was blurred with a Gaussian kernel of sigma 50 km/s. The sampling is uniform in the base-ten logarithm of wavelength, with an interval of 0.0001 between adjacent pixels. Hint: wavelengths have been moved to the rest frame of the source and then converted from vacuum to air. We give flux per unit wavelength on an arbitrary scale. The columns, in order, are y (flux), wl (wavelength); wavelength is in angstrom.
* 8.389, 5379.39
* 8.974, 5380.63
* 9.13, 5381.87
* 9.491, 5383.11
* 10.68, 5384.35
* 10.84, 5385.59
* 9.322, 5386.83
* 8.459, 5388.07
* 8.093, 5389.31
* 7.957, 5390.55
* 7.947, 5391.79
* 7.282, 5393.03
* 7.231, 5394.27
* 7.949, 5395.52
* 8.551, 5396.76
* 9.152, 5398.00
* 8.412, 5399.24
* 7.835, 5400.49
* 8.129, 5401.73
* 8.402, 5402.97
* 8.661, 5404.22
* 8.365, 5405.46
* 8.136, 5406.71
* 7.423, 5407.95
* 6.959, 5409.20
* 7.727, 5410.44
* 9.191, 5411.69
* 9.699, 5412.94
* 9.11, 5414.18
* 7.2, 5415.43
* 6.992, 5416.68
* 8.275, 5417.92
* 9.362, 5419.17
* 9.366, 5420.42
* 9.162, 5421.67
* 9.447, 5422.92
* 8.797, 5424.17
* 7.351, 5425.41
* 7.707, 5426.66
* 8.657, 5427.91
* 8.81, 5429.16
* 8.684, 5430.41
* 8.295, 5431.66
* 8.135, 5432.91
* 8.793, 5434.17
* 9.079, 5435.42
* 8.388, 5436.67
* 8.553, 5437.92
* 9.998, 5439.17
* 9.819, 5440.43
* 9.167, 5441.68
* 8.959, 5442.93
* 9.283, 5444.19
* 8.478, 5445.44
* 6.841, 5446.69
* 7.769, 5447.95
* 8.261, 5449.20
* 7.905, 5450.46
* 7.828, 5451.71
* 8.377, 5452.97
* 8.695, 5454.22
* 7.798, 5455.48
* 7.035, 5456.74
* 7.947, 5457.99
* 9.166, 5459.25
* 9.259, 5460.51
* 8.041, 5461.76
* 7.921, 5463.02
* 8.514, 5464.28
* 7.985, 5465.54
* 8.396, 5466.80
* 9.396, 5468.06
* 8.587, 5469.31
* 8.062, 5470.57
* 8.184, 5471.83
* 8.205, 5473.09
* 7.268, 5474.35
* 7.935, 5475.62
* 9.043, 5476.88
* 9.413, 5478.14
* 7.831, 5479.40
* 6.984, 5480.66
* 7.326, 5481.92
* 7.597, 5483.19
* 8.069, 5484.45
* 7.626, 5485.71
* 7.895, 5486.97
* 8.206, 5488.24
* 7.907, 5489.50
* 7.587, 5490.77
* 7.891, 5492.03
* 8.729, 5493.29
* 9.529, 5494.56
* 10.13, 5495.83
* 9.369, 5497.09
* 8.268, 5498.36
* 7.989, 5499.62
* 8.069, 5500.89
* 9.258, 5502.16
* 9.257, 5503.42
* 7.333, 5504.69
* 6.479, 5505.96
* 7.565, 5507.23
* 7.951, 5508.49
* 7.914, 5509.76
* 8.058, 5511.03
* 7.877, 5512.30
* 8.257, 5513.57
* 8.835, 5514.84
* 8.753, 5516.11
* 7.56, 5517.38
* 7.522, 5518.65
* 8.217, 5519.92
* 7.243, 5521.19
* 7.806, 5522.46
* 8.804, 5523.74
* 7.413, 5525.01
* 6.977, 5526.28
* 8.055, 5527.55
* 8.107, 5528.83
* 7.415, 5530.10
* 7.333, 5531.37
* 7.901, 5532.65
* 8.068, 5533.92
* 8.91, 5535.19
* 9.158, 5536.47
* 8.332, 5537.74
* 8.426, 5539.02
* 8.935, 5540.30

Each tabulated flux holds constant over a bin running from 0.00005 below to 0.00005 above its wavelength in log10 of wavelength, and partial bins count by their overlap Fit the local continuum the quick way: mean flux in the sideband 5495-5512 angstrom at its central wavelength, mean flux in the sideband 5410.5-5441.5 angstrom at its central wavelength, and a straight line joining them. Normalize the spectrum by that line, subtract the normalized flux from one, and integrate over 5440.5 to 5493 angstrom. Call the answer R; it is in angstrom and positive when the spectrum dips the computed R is 1.8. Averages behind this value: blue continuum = 8.69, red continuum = 8.29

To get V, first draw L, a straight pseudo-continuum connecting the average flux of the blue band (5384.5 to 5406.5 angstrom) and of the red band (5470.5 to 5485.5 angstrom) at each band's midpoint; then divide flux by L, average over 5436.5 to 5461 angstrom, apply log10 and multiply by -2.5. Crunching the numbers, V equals -0.043 mag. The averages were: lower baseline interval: 8.43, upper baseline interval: 7.98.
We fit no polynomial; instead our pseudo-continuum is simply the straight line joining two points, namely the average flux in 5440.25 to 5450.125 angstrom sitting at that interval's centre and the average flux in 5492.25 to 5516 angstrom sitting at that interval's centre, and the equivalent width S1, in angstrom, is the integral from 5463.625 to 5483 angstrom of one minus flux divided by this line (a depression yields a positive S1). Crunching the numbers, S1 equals 0.6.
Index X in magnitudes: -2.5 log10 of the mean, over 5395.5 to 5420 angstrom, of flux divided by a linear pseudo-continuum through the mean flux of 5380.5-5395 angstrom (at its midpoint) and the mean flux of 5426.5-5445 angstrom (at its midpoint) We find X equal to 0.06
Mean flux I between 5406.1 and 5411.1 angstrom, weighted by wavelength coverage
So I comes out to 7.57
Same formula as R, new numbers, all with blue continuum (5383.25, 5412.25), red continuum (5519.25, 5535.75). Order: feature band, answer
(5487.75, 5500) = -0.88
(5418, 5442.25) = -1.60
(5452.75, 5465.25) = -0.19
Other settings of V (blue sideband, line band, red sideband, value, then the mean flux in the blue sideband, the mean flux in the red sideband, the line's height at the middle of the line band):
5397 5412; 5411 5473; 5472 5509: -0.04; 8.19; 8.16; 8.18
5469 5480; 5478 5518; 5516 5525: -0.01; 8.27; 7.9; 8.08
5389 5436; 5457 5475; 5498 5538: -0.02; 8.33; 8.02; 8.17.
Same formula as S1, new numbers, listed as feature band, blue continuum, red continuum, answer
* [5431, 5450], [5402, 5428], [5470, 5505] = -0.7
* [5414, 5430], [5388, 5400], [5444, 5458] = -0.9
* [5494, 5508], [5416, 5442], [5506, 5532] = -0.8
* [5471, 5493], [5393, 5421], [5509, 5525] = 0.4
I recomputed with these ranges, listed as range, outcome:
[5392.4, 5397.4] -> 7.76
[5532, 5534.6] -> 8.01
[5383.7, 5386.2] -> 10.7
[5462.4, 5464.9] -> 8.21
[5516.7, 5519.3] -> 7.57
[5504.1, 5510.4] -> 7.45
